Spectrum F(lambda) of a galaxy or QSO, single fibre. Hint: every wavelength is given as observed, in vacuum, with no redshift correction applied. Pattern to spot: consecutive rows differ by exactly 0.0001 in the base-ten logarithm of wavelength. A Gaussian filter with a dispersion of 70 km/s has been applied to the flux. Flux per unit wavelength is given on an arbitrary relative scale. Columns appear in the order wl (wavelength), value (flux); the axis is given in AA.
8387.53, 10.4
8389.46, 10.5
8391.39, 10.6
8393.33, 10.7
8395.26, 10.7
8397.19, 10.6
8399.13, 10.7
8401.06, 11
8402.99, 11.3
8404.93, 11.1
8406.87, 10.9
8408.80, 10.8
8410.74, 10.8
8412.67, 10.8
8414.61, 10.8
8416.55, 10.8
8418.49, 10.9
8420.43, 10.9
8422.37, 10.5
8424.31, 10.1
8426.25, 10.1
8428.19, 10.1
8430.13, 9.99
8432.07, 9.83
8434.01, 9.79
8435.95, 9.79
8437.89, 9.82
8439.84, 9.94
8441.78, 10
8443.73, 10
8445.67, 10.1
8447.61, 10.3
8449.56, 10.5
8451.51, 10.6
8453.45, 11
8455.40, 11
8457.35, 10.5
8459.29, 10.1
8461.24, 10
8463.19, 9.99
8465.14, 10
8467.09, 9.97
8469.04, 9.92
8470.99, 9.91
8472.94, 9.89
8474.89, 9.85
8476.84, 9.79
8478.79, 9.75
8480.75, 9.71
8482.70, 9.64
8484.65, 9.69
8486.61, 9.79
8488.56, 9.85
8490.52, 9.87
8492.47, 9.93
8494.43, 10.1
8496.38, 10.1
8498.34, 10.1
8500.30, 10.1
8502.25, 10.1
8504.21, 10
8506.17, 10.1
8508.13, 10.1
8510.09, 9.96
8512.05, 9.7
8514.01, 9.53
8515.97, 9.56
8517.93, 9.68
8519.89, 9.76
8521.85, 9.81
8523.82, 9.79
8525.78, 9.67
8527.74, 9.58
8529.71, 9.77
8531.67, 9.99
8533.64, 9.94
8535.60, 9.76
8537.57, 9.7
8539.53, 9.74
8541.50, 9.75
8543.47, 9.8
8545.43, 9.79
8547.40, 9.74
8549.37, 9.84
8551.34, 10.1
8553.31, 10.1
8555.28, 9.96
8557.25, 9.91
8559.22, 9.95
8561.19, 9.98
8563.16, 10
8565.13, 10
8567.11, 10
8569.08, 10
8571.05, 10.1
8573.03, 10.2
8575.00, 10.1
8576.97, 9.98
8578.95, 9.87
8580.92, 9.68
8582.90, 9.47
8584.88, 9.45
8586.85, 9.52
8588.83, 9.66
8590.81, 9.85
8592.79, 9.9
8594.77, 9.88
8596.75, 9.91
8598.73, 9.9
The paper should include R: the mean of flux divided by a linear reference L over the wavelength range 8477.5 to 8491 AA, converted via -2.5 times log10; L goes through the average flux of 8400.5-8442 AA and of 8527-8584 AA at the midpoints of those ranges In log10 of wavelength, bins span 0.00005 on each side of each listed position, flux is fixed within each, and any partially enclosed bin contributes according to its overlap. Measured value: 0.05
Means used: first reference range 10.5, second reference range 9.89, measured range 9.75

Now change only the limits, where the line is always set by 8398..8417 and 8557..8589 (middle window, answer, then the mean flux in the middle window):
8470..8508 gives 0.05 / 9.91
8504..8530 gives 0.05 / 9.78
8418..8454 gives 0.05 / 10.2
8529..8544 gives 0.03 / 9.81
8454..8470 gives 0.04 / 10.2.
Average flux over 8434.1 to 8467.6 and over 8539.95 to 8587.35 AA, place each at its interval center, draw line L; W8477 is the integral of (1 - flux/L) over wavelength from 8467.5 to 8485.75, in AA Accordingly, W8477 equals 0.6 AA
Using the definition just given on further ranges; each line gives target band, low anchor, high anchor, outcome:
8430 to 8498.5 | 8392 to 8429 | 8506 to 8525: 1.4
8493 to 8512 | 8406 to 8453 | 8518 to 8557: -0.1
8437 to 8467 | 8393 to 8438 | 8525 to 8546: 0.2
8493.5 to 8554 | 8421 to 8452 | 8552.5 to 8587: 0.7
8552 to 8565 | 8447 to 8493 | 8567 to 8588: -0.1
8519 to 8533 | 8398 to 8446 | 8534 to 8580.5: 0.4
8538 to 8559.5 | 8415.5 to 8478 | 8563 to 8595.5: 0.1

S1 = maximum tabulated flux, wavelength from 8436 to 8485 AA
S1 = 11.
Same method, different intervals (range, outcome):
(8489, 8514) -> 10.1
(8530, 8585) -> 10.2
